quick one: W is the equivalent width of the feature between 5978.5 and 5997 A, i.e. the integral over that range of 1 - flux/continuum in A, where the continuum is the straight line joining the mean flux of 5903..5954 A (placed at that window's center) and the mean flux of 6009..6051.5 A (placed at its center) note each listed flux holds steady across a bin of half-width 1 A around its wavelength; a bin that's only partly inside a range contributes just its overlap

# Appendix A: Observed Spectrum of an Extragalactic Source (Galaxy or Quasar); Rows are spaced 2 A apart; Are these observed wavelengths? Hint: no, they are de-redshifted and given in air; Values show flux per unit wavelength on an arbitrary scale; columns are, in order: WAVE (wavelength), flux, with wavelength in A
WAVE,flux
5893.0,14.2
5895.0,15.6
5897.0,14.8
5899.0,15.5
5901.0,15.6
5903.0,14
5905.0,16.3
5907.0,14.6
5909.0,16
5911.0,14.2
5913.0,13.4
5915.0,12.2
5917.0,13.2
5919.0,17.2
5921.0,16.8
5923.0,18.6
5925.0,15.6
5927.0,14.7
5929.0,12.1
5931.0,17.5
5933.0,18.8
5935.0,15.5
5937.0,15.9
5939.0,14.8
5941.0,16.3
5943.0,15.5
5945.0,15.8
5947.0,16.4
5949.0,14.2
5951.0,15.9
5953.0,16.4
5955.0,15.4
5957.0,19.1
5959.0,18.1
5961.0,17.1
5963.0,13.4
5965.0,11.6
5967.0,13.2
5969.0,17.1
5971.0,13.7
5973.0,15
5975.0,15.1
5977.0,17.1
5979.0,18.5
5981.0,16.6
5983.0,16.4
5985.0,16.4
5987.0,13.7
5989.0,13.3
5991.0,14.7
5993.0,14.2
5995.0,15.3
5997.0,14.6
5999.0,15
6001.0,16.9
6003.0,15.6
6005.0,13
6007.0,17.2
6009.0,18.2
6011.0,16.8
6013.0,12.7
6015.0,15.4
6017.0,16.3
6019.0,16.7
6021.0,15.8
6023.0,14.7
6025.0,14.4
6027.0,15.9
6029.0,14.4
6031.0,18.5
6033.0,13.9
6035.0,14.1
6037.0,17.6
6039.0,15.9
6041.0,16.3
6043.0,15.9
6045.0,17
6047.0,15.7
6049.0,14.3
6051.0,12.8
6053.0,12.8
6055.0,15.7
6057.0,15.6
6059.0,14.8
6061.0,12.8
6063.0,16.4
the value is 0.3 A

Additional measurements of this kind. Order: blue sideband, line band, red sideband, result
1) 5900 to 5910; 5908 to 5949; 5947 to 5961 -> 1.1 A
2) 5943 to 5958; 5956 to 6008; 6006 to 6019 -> 2.2 A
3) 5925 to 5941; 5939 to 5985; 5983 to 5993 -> -2.0 A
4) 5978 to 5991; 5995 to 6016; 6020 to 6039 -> 0.1 A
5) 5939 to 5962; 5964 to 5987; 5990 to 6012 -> 0.7 A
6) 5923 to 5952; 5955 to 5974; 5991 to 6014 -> 0.3 A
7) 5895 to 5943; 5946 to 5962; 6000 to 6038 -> -1.1 A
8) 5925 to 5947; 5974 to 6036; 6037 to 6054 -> -0.5 A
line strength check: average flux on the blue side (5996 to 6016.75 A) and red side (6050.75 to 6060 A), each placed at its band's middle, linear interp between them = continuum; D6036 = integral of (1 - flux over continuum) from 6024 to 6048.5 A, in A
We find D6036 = -1.45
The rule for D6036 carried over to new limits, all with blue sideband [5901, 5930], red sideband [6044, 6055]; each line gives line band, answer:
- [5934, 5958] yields -1.71 A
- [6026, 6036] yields -0.47 A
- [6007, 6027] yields -1.43 A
